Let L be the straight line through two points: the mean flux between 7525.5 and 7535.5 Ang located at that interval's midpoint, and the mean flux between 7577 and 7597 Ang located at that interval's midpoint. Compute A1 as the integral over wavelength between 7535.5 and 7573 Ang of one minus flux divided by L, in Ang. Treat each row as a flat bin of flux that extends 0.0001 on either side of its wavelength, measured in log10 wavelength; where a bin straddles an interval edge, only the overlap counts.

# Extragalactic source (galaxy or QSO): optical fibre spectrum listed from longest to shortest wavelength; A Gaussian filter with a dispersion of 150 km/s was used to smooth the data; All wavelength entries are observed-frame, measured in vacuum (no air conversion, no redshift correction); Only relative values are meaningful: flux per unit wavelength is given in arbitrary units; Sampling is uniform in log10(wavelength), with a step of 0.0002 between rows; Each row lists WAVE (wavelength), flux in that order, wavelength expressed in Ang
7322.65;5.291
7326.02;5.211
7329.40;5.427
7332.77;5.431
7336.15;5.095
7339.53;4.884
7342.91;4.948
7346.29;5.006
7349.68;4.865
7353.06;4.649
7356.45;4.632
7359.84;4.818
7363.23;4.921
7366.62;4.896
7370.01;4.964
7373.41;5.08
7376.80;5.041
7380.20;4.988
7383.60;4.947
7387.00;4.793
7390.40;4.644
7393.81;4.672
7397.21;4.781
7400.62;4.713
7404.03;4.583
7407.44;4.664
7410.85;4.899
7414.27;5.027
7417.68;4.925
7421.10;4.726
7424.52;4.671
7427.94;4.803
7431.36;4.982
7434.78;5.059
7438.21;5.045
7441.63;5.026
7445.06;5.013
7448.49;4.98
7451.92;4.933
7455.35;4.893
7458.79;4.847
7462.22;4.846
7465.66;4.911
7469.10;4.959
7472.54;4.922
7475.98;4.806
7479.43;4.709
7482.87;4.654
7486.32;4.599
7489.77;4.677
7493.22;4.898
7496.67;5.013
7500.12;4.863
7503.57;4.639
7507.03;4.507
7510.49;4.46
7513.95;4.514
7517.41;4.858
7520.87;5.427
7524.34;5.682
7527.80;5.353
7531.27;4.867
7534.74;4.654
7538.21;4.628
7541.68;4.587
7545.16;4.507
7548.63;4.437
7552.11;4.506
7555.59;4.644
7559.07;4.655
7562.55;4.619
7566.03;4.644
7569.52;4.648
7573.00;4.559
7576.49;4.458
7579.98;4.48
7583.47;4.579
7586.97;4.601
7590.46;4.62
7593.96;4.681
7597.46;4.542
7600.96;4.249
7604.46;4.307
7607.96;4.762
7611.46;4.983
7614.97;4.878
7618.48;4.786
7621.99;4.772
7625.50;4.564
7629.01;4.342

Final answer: 1.9 Ang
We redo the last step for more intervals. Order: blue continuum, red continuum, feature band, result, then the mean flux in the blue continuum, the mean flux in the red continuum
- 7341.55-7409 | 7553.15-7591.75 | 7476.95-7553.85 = -1.90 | 4.83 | 4.59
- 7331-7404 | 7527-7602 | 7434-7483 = -1.58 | 4.89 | 4.61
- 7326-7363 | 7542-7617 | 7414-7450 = -0.69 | 4.98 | 4.59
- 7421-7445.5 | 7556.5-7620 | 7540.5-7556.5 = 0.56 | 4.92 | 4.61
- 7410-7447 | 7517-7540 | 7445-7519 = 3.19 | 4.93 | 5.08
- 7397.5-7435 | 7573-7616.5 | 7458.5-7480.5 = -0.54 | 4.81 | 4.59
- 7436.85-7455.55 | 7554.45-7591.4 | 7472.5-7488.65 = 0.55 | 4.99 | 4.59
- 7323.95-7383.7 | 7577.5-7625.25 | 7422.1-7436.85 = 0.02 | 4.99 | 4.63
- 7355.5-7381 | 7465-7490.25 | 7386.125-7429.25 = 0.98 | 4.92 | 4.78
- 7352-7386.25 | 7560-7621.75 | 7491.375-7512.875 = 0.02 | 4.9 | 4.62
